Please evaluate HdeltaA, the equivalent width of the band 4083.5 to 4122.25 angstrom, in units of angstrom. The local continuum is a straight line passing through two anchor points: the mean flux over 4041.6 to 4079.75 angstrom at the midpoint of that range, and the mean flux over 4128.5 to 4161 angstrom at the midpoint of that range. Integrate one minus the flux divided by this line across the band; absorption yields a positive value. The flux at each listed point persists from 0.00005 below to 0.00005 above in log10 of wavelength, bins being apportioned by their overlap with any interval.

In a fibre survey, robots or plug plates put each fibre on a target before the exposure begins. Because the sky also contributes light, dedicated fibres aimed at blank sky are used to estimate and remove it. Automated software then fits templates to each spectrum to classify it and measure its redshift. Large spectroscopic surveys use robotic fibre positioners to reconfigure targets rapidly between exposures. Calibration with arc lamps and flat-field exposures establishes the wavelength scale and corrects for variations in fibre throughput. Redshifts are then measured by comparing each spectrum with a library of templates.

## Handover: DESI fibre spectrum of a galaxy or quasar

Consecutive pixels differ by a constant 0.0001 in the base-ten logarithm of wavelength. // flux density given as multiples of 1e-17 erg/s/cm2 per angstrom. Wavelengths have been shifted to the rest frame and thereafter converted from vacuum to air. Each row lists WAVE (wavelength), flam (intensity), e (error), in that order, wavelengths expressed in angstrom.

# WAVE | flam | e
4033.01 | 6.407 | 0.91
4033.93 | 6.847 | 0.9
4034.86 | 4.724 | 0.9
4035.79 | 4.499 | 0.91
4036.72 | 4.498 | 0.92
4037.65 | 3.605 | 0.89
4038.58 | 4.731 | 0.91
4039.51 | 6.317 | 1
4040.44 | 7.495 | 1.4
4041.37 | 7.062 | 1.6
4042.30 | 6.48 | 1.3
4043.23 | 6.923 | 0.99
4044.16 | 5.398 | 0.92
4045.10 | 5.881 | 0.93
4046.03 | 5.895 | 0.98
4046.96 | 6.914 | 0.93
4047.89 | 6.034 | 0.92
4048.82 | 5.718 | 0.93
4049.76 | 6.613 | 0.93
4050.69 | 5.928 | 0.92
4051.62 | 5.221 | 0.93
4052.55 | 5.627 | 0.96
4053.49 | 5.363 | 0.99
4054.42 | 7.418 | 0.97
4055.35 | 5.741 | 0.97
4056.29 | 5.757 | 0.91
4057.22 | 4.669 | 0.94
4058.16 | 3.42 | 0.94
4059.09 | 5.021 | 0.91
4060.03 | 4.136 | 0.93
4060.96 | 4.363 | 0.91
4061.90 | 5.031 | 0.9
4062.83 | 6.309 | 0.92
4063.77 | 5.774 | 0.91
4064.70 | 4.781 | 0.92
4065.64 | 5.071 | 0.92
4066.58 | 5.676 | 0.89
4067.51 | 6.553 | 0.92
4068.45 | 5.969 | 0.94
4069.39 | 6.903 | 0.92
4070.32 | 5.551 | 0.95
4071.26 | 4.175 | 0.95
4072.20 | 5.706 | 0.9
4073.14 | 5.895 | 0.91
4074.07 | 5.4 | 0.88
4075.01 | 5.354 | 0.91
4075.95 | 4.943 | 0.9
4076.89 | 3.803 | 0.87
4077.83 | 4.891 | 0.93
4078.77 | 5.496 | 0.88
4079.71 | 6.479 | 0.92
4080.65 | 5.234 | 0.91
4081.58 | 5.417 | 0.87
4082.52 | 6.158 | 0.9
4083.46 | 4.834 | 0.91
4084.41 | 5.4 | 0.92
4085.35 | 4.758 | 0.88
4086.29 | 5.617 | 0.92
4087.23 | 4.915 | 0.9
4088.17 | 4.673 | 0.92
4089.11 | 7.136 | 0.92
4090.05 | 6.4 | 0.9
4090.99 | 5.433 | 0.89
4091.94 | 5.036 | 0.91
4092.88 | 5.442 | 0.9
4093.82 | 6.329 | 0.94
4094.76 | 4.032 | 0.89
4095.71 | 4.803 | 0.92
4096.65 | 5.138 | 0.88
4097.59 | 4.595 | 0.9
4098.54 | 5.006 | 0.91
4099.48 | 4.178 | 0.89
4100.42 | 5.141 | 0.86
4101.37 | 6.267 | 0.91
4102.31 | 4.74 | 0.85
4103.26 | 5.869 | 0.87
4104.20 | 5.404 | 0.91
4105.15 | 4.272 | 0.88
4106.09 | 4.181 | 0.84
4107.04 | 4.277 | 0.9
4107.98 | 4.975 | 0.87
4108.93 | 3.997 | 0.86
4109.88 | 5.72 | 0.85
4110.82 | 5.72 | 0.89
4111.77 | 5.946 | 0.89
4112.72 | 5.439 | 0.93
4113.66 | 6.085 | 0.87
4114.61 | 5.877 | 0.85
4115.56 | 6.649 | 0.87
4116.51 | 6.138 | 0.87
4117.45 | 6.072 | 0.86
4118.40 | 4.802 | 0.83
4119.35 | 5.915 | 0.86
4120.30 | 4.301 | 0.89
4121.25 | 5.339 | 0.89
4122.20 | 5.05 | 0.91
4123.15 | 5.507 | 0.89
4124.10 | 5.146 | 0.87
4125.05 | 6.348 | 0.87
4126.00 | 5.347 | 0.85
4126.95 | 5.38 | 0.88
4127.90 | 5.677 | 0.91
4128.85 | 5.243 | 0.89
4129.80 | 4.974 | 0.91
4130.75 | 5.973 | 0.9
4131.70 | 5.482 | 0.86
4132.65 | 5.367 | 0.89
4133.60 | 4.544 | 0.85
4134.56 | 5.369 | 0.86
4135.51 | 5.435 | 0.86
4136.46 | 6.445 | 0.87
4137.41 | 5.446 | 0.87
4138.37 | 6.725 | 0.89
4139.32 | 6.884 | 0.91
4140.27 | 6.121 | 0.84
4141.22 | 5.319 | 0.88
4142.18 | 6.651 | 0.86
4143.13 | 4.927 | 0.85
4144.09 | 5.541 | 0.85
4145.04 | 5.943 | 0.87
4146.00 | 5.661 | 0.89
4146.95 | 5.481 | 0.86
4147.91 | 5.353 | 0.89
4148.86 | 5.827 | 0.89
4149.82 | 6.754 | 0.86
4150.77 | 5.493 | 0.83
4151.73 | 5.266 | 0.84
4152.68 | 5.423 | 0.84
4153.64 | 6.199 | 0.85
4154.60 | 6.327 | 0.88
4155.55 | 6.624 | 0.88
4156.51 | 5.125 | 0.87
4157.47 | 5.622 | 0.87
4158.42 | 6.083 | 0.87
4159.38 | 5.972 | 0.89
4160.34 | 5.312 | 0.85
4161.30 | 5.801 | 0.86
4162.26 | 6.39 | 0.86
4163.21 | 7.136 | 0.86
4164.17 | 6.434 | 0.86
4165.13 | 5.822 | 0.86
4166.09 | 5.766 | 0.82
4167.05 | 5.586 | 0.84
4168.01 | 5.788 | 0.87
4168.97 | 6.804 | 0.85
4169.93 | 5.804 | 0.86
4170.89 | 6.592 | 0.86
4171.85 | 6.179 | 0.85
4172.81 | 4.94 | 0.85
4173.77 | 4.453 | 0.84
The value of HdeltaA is 2.46 angstrom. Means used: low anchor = 5.57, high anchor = 5.74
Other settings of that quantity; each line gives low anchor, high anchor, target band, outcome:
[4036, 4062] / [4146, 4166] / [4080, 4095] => 0.68 angstrom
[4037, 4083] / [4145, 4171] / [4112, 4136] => 1.28 angstrom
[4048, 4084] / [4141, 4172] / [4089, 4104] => 0.78 angstrom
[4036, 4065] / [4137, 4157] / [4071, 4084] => 0.90 angstrom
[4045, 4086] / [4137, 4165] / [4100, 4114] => 1.24 angstrom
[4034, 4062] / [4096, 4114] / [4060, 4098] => -0.43 angstrom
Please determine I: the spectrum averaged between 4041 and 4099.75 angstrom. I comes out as 5.49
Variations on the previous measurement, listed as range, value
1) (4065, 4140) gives 5.42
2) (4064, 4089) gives 5.4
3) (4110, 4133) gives 5.58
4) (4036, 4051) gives 5.94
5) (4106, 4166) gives 5.67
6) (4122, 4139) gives 5.55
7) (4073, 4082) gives 5.27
